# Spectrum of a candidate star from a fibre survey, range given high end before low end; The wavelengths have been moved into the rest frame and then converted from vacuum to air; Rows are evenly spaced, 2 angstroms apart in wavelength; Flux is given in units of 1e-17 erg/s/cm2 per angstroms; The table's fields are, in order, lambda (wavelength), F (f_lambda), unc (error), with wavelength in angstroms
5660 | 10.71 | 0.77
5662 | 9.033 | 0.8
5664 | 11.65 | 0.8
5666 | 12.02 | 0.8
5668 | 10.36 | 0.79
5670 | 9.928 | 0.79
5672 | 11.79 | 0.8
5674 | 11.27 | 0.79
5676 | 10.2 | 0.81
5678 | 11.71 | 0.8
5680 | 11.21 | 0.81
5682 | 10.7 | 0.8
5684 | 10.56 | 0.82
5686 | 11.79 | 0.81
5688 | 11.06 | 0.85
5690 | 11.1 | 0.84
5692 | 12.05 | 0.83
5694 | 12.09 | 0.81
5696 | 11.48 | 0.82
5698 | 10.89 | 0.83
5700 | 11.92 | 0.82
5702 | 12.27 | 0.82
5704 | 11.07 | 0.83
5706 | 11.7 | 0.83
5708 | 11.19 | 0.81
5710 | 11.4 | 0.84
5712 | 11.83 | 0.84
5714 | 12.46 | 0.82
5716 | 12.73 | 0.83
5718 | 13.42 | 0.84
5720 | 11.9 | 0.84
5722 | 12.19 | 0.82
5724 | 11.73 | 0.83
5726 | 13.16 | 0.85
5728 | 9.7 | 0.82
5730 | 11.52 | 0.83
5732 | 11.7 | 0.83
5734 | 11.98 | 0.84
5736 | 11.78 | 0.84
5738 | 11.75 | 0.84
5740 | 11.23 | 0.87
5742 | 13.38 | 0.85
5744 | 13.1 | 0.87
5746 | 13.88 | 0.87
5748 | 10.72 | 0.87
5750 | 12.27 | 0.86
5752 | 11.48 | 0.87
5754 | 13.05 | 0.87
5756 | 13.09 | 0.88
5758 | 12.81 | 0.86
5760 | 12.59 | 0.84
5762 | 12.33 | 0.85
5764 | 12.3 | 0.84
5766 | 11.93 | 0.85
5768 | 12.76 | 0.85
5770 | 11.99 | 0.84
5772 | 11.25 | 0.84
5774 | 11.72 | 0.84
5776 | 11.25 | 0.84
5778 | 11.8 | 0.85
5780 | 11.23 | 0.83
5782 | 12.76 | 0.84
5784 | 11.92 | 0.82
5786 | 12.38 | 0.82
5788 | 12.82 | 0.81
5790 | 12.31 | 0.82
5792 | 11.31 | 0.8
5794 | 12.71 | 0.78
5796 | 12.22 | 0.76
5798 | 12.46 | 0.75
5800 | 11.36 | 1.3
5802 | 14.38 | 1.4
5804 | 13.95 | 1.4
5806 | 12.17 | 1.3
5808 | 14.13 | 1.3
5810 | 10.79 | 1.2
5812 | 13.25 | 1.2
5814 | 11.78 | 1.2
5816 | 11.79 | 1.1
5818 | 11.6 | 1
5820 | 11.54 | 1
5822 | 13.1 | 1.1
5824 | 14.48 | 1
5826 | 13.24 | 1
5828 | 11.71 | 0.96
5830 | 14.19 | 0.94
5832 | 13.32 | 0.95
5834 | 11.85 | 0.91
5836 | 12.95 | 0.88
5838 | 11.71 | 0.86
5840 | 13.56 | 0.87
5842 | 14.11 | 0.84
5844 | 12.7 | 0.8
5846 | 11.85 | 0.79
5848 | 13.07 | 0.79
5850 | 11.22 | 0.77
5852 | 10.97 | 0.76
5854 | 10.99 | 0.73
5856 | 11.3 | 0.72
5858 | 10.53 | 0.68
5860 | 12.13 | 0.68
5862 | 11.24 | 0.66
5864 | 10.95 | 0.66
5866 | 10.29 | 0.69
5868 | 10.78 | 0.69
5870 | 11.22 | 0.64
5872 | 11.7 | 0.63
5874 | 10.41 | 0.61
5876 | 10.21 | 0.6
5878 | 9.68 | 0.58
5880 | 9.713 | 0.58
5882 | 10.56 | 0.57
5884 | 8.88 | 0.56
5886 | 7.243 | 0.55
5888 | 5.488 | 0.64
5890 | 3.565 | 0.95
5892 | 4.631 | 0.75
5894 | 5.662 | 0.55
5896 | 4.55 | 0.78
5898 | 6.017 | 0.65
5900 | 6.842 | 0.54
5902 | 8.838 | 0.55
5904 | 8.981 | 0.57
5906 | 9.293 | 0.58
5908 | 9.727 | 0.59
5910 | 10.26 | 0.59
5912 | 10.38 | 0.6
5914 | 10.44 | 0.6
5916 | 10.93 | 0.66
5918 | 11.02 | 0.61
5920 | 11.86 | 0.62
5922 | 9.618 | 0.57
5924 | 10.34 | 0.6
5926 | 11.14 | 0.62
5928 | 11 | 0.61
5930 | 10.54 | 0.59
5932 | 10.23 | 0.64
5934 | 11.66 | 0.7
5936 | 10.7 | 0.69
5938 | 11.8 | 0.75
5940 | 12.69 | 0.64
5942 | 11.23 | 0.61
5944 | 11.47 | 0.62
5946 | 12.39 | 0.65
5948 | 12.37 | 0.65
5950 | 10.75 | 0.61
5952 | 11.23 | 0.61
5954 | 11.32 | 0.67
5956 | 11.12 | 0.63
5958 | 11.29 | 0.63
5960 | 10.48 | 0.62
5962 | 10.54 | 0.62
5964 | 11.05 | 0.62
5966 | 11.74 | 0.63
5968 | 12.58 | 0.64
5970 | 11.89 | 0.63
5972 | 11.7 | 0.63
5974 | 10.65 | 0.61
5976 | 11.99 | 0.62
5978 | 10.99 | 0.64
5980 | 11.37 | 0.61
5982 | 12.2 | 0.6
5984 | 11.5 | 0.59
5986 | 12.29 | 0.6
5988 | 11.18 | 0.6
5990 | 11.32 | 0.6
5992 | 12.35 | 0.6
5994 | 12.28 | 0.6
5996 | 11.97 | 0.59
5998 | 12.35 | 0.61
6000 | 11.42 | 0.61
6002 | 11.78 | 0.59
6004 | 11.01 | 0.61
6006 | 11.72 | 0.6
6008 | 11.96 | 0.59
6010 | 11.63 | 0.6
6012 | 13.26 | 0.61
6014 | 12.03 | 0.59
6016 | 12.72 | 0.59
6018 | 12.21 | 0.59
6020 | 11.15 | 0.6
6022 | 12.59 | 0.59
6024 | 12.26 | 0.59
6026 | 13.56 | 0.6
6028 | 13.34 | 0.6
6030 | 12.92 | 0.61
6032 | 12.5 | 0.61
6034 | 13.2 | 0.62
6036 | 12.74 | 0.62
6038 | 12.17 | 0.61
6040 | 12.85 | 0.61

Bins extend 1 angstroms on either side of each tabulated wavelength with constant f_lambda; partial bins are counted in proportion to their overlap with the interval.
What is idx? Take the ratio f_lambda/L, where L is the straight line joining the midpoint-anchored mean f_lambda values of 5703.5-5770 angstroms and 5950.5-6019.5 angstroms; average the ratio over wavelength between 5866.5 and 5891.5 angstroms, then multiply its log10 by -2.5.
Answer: 0.29 mag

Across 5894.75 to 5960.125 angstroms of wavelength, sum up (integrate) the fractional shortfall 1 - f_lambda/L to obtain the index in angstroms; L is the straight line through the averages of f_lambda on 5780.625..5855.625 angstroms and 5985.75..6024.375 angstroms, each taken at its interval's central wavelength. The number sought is 9.7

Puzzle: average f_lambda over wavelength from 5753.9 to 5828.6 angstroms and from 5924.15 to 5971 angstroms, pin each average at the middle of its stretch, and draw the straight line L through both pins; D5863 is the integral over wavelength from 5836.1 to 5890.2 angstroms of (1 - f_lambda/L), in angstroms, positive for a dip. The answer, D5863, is 5.33 angstroms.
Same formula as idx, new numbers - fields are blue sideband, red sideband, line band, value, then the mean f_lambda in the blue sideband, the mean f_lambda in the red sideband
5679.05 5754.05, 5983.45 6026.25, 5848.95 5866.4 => 0.076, 11.8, 12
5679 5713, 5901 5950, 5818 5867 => -0.110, 11.4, 10.8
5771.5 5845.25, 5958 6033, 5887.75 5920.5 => 0.436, 12.5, 11.9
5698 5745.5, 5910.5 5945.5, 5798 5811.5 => -0.108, 12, 11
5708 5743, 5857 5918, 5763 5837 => -0.169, 12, 9.07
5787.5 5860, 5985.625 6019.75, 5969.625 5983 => 0.045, 12.4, 11.9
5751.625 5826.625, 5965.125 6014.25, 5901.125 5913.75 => 0.241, 12.4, 11.8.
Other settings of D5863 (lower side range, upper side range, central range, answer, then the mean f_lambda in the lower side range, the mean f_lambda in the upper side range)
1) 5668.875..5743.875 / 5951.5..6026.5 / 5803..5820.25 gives -1.0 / 11.6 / 11.7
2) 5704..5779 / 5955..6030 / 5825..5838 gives -0.9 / 12.1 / 11.8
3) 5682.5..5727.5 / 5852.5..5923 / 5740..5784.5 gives -4.9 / 11.8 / 9.32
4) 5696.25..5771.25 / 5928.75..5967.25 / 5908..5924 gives 1.2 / 12.1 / 11.3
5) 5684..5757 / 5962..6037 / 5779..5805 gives -1.1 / 11.9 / 12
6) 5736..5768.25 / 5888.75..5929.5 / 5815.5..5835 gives -3.7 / 12.4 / 8.76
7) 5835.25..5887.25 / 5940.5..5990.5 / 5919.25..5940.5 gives 0.7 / 11.1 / 11.5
